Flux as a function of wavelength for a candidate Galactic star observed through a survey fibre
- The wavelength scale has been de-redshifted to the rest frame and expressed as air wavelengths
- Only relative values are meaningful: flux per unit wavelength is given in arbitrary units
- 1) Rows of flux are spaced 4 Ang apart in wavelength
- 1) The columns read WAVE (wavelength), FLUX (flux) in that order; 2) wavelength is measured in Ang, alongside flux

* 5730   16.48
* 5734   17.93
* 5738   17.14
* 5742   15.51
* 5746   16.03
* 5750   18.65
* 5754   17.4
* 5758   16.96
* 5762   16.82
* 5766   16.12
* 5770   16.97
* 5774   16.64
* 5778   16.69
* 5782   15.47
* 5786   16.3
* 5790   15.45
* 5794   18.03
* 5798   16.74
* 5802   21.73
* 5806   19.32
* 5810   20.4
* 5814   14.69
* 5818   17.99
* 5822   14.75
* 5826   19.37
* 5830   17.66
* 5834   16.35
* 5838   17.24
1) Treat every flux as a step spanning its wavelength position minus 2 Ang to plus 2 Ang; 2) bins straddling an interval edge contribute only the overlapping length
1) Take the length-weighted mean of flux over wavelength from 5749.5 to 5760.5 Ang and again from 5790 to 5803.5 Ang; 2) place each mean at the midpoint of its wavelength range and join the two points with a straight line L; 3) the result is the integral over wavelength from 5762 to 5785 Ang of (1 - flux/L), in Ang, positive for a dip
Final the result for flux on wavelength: 1.8 Ang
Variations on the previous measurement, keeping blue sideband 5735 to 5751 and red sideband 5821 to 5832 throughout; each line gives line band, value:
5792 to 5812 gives -2.27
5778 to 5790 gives 0.83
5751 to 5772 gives 0.00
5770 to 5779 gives 0.17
